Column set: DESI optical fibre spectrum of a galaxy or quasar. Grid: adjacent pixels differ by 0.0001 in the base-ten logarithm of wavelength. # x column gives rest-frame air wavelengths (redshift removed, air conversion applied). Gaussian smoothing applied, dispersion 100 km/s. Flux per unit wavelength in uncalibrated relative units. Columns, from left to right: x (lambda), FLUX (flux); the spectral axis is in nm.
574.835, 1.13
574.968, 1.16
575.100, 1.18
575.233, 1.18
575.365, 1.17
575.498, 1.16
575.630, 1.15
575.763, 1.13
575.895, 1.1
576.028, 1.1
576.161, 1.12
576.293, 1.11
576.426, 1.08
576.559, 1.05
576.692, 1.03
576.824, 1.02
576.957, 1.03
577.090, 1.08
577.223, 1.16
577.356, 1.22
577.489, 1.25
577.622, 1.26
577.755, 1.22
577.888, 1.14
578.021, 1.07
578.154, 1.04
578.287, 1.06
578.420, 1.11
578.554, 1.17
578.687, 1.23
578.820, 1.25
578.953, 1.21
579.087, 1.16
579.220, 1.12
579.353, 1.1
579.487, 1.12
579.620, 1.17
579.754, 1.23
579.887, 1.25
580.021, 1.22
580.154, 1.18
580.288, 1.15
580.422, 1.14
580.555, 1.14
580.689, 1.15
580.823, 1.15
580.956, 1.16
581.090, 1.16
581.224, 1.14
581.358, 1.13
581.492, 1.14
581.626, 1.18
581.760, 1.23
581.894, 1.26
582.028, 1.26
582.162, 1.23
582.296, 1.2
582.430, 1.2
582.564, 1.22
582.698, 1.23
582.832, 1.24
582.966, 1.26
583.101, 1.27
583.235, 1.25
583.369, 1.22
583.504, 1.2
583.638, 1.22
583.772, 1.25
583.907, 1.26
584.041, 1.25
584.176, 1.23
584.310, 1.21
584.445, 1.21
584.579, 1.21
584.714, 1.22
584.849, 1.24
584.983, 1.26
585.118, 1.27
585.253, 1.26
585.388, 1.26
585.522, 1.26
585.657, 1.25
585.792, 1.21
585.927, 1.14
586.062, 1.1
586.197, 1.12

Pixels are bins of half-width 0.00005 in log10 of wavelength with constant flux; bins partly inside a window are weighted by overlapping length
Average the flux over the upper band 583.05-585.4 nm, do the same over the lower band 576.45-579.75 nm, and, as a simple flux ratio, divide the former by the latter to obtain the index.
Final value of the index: 1.1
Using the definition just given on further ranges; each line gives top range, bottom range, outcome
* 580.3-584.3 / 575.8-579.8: 1.06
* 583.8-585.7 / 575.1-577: 1.12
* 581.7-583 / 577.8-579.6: 1.08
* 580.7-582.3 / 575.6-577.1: 1.10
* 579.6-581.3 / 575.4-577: 1.07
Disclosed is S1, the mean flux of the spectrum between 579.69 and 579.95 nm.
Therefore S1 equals 1.24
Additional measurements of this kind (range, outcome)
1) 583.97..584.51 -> 1.23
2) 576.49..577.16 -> 1.04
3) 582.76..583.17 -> 1.26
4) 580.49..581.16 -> 1.15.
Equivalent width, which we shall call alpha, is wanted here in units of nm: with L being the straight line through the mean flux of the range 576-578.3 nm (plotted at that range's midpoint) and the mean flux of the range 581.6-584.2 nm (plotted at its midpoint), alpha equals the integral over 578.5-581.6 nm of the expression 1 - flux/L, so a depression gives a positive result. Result 0.02 nm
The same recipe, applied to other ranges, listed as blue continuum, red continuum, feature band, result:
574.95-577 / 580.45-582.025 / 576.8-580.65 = -0.05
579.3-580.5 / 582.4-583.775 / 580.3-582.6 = 0.04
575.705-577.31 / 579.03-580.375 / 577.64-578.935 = -0.02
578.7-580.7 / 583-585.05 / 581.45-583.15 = -0.02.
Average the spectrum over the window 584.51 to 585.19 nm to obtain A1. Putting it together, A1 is 1.24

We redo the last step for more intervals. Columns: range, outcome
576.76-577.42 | 1.1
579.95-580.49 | 1.17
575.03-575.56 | 1.17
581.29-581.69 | 1.15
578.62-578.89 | 1.24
